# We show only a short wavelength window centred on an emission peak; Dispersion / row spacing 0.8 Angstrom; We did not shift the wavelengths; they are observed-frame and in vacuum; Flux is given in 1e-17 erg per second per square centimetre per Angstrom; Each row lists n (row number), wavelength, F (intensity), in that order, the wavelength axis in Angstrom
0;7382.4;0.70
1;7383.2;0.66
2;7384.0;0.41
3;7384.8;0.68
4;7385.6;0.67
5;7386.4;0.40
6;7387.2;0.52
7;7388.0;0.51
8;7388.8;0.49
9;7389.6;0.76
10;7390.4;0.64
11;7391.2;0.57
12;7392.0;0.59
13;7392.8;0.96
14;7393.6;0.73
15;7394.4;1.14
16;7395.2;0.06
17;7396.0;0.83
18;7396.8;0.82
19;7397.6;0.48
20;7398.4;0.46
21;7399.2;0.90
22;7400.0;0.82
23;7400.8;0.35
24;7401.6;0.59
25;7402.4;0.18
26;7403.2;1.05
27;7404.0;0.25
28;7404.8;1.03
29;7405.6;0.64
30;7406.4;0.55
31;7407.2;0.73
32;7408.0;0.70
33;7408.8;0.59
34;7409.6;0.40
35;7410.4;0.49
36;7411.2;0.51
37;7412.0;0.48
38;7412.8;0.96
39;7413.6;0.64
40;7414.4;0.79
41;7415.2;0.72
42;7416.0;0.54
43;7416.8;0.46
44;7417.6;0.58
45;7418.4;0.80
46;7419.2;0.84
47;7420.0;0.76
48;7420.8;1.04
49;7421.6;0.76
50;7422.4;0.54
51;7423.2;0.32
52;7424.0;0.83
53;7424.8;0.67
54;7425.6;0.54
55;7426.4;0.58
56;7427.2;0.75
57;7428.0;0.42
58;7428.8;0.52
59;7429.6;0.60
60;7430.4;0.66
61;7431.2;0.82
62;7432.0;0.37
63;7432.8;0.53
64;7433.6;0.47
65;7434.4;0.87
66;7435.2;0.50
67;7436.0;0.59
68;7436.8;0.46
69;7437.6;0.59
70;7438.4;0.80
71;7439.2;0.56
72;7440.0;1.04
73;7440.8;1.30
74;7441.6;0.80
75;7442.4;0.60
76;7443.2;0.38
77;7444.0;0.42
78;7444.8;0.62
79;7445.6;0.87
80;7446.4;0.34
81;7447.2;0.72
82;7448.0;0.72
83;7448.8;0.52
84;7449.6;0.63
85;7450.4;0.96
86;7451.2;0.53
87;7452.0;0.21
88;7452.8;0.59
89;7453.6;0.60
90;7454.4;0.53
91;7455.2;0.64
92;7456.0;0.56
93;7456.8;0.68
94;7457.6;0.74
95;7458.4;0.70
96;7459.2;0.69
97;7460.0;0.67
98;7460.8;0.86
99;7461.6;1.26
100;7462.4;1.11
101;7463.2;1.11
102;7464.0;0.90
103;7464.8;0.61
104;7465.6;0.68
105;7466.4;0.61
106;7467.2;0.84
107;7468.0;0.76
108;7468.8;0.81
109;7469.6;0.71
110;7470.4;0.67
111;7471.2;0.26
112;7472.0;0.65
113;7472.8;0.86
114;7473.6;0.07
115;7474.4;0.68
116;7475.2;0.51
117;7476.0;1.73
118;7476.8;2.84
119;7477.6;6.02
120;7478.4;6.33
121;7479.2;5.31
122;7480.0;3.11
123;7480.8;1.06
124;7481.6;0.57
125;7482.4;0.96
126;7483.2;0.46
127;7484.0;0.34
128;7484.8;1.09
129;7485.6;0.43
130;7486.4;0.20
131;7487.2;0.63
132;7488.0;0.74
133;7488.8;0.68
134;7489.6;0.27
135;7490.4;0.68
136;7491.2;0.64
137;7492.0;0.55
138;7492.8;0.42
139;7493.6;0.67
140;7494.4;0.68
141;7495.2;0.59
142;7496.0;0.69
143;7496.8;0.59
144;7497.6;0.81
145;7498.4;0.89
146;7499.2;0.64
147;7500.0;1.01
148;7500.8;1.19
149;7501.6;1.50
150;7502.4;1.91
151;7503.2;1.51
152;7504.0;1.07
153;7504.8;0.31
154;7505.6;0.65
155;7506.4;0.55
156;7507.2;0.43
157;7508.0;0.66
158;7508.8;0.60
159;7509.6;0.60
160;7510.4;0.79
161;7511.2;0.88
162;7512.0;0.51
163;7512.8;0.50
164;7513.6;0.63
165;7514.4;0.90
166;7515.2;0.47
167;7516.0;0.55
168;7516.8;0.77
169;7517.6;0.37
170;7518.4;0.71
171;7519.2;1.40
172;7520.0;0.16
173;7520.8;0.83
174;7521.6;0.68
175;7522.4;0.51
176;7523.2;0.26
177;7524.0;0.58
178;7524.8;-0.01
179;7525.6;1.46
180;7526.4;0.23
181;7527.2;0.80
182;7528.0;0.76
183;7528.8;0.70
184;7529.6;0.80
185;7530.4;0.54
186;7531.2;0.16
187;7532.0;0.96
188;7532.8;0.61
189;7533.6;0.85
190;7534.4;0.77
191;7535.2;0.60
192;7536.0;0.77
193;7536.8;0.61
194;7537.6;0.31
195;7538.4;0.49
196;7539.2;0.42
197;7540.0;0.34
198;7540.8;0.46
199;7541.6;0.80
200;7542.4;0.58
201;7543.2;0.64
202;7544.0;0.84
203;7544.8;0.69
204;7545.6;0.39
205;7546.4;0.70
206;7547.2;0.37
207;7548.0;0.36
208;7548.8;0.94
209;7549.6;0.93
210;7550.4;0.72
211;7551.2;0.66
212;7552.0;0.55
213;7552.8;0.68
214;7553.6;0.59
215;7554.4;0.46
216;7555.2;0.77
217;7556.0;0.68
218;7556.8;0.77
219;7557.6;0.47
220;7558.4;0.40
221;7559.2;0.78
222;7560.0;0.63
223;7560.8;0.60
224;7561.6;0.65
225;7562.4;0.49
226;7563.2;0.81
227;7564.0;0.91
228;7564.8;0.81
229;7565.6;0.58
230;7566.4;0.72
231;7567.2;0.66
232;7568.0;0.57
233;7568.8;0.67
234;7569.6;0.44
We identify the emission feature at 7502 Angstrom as [N II]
